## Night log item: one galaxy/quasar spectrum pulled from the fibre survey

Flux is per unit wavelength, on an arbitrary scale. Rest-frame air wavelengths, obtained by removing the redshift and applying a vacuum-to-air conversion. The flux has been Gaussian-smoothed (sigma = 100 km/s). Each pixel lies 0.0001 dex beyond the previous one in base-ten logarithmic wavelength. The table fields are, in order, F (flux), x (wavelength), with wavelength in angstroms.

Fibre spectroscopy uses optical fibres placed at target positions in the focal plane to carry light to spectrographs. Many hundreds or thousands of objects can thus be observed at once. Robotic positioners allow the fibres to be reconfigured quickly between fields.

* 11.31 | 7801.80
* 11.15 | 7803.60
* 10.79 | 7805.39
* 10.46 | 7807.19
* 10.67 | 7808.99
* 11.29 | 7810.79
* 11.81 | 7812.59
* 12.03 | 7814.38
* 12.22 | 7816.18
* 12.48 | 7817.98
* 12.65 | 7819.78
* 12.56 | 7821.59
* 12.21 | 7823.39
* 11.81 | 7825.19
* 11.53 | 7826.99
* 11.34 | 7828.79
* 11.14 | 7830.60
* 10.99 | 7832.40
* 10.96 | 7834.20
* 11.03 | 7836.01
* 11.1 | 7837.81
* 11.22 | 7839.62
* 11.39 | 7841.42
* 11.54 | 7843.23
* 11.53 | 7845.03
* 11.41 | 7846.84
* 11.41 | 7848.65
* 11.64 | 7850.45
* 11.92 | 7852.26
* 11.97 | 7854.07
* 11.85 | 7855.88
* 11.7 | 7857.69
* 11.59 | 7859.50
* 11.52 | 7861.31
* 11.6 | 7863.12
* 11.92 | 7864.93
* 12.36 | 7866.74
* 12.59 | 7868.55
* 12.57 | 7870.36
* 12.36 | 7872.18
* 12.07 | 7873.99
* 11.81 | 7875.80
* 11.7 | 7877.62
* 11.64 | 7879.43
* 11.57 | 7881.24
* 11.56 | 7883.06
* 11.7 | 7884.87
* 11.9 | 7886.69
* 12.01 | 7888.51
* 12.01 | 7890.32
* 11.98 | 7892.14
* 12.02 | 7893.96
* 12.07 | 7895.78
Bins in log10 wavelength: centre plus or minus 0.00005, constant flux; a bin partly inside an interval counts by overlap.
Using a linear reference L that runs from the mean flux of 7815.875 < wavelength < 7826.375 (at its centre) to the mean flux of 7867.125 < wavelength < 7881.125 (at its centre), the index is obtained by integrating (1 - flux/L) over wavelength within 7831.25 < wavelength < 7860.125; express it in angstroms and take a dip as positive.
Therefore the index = 1.8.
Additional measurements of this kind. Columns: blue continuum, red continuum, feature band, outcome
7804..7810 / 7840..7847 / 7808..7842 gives -1.6 angstroms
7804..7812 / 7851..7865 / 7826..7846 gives 0.2 angstroms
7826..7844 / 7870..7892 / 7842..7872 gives -0.7 angstroms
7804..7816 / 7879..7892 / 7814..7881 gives -1.5 angstroms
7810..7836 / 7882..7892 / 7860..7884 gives -0.2 angstroms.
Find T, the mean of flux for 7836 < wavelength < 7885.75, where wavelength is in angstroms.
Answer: 11.7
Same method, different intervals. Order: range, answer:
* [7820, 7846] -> 11.5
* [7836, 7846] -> 11.3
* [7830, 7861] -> 11.4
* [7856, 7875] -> 12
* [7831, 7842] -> 11.1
